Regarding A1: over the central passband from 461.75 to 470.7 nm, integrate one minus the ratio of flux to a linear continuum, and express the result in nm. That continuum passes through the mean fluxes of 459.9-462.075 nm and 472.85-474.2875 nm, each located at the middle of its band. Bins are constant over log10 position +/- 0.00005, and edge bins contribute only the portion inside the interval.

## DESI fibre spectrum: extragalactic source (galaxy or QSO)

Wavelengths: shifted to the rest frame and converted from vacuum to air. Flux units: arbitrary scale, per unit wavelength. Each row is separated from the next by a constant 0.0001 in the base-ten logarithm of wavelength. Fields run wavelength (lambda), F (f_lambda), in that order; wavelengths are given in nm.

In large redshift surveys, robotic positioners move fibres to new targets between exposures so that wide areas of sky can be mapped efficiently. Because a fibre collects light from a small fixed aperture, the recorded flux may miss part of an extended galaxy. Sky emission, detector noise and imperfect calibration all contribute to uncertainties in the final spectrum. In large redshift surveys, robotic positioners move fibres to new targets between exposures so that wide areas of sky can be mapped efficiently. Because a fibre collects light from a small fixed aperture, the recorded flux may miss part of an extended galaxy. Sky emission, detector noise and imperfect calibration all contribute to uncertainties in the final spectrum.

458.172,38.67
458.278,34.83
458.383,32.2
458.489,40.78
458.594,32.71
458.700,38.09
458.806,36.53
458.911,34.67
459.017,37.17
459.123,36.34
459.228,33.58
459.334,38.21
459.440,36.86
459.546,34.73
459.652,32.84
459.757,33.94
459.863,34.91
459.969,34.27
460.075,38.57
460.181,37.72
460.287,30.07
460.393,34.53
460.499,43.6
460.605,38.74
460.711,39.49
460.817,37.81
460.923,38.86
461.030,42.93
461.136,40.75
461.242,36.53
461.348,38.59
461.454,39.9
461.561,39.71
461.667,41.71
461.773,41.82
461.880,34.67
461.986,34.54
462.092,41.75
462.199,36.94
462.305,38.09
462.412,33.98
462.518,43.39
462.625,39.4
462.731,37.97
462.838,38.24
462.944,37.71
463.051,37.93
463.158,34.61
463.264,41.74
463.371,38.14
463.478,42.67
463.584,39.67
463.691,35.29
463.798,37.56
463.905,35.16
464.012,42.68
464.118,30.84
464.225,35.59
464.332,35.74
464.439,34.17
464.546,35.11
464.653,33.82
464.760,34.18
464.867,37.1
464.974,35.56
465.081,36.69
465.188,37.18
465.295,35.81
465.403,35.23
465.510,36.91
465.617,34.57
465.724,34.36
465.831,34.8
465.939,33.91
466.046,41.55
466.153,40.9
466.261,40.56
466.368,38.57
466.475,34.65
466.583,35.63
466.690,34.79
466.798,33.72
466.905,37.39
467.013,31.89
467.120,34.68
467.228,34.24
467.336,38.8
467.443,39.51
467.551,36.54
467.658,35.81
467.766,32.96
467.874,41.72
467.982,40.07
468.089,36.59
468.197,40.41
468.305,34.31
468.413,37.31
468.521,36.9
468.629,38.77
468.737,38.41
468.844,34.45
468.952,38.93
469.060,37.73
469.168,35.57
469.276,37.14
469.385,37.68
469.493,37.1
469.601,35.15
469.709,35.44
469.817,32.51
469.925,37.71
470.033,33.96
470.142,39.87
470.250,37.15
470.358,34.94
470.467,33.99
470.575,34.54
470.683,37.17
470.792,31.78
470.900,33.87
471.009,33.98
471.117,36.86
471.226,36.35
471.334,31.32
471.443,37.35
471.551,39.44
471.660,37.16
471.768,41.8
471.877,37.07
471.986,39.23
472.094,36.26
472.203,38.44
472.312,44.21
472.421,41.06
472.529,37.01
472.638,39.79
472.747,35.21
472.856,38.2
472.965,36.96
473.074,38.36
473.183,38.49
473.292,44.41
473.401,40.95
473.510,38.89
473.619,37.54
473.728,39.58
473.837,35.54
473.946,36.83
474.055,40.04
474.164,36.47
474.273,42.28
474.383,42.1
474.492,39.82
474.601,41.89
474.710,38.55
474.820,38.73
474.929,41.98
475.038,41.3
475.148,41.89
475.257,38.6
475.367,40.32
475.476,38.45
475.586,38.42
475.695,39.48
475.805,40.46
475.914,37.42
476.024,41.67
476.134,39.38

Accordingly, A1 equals 0.40 nm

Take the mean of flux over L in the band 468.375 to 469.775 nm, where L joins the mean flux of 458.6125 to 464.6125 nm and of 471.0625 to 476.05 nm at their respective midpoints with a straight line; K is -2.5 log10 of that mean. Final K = 0.042 mag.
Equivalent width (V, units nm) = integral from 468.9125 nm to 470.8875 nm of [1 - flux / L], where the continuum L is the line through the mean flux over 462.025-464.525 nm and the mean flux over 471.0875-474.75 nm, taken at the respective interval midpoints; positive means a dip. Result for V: 0.13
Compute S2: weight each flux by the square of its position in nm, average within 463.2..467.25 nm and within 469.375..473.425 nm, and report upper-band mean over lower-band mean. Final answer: 1.0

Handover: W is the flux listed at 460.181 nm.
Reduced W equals 37.72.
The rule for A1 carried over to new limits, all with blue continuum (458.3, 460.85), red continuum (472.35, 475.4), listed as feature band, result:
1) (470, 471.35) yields 0.12 nm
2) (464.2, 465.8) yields 0.08 nm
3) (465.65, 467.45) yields 0.07 nm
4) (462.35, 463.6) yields -0.06 nm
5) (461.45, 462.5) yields -0.05 nm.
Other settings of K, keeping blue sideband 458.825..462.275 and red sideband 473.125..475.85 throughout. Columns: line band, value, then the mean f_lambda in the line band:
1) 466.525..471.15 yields 0.074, 36.2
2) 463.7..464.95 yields 0.071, 35.6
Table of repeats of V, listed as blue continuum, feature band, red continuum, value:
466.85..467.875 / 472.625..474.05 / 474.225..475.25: 0.05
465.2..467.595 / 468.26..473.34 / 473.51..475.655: 0.13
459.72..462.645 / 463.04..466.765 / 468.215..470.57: 0.07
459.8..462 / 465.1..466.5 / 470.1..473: 0.03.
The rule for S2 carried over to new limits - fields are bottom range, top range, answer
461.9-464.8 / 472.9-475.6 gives 1.11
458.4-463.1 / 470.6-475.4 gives 1.08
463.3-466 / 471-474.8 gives 1.11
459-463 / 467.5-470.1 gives 1.01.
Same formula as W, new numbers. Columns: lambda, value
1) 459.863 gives 34.91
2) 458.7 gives 38.09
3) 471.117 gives 36.86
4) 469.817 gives 32.51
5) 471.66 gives 37.16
